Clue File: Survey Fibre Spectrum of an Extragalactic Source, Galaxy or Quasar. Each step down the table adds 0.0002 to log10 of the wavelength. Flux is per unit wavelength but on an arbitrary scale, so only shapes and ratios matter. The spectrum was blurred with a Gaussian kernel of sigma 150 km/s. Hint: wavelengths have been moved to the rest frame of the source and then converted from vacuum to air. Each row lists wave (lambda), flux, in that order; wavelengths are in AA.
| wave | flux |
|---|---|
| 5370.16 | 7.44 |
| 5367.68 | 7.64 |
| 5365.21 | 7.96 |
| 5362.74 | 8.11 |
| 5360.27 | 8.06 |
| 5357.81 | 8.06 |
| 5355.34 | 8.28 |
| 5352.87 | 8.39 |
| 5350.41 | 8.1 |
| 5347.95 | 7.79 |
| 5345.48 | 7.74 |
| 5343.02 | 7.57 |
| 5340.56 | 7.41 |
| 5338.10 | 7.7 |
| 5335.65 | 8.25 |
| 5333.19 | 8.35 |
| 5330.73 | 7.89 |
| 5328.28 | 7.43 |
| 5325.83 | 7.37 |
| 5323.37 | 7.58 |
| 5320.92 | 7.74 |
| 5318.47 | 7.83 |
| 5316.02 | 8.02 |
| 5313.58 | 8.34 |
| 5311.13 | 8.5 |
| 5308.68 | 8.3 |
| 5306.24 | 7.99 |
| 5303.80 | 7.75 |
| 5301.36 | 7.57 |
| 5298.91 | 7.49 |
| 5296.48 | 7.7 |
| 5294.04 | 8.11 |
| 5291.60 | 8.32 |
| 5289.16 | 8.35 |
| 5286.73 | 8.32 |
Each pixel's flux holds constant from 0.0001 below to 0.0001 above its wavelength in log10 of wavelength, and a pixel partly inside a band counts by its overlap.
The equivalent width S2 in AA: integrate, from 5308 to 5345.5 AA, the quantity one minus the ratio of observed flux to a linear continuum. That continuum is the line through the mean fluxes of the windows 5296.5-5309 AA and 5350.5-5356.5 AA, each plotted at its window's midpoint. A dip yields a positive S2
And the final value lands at 0.7 AA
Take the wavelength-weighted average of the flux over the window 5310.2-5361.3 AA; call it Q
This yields 7.92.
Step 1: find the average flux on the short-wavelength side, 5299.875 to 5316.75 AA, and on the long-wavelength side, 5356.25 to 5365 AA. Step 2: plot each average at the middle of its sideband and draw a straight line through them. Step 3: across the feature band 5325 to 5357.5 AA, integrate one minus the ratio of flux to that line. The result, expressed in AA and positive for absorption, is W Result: 0.8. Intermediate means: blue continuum 8.06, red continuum 8.07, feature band 7.88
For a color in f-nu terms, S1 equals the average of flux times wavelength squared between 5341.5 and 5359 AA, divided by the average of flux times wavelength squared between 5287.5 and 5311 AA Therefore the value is 1.0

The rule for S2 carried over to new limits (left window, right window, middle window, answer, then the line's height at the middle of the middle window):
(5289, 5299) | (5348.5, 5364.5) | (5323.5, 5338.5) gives 0.5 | 8.09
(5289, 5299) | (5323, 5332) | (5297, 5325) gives -0.4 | 7.79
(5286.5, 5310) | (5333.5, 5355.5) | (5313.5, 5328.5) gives 0.4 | 7.95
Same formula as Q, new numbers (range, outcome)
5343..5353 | 7.91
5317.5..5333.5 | 7.7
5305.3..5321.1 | 8.13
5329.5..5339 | 8.06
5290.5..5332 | 7.88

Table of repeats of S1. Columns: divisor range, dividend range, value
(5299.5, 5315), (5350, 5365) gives 1.03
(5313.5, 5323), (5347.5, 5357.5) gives 1.05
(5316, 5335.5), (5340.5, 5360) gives 1.03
